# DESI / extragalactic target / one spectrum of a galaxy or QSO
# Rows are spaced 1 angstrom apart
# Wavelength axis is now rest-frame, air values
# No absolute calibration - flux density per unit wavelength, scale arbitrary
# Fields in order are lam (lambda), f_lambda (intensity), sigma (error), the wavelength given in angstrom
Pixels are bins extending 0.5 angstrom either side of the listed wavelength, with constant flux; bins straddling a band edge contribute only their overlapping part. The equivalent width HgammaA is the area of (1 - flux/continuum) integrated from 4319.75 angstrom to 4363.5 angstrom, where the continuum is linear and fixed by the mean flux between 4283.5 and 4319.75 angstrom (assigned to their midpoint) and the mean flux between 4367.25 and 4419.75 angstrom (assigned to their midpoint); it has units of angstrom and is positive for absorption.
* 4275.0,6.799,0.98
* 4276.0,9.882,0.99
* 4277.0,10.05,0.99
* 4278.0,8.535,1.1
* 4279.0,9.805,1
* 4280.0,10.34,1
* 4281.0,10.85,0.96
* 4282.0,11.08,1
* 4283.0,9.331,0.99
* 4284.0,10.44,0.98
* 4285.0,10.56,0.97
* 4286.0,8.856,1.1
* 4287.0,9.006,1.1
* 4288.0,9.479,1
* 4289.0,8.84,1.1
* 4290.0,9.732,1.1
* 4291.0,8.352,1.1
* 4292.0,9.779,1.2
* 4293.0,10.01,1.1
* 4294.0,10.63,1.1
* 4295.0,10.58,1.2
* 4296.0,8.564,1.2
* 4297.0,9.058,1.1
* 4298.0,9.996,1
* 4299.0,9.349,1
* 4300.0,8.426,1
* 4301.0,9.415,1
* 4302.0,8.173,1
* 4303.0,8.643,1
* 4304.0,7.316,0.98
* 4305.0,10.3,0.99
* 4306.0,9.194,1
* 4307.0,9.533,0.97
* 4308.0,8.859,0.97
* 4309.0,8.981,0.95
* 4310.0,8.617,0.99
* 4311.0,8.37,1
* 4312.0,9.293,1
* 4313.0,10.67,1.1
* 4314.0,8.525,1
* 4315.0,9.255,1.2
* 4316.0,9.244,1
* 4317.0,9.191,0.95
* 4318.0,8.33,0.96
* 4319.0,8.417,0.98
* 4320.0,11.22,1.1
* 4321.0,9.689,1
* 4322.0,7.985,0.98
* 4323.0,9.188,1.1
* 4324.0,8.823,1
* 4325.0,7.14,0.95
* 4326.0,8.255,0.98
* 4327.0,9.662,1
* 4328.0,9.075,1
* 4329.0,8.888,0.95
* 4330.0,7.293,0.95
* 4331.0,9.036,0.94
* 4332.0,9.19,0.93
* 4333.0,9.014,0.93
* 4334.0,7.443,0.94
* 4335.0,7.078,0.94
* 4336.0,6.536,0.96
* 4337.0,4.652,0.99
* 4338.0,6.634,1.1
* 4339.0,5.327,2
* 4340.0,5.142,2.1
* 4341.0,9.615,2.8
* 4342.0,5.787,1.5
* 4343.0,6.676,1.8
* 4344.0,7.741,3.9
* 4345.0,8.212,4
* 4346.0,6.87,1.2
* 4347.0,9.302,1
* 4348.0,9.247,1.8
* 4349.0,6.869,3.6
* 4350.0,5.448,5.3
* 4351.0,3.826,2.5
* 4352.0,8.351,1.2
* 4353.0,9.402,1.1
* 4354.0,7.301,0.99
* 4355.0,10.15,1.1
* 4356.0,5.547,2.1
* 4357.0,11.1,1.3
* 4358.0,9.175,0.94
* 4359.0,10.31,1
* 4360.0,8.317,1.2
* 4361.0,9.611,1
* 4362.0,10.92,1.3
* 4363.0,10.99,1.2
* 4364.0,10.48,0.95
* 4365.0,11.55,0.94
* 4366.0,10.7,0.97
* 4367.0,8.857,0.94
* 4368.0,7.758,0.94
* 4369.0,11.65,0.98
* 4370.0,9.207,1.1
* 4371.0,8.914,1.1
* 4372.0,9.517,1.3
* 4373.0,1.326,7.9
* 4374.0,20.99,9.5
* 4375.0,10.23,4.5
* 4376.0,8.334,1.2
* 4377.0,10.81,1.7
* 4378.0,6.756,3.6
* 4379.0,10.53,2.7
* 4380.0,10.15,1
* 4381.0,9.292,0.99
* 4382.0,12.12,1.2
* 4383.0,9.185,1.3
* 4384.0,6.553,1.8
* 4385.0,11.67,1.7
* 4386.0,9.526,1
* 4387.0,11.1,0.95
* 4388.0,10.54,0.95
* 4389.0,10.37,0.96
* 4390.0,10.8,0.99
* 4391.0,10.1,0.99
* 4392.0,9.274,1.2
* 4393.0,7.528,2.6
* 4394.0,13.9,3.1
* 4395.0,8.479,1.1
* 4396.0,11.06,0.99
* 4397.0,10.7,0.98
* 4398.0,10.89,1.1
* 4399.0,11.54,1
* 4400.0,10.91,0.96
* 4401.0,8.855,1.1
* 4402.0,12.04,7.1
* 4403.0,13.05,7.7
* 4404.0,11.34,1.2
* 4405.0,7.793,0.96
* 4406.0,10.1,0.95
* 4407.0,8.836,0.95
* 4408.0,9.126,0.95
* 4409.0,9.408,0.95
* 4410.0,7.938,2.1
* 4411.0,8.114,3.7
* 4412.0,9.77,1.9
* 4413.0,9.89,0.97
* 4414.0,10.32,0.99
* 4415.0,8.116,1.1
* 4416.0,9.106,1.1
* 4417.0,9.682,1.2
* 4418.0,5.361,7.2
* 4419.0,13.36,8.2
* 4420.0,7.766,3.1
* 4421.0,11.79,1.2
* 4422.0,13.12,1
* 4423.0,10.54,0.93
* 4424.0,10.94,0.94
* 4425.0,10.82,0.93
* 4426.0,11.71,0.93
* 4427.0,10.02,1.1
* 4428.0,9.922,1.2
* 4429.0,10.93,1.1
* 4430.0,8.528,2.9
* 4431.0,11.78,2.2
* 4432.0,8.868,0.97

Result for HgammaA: 6.4 angstrom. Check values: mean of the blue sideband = 9.24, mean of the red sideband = 9.87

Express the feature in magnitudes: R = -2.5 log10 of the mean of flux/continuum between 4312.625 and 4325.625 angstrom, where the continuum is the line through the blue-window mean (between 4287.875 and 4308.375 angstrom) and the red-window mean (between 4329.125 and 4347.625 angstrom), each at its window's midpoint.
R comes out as -0.10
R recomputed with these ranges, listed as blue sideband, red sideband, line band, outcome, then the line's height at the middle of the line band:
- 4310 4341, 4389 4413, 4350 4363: 0.051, 9.03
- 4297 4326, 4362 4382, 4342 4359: 0.224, 9.63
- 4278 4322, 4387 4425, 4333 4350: 0.337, 9.66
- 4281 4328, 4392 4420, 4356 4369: -0.032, 9.59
